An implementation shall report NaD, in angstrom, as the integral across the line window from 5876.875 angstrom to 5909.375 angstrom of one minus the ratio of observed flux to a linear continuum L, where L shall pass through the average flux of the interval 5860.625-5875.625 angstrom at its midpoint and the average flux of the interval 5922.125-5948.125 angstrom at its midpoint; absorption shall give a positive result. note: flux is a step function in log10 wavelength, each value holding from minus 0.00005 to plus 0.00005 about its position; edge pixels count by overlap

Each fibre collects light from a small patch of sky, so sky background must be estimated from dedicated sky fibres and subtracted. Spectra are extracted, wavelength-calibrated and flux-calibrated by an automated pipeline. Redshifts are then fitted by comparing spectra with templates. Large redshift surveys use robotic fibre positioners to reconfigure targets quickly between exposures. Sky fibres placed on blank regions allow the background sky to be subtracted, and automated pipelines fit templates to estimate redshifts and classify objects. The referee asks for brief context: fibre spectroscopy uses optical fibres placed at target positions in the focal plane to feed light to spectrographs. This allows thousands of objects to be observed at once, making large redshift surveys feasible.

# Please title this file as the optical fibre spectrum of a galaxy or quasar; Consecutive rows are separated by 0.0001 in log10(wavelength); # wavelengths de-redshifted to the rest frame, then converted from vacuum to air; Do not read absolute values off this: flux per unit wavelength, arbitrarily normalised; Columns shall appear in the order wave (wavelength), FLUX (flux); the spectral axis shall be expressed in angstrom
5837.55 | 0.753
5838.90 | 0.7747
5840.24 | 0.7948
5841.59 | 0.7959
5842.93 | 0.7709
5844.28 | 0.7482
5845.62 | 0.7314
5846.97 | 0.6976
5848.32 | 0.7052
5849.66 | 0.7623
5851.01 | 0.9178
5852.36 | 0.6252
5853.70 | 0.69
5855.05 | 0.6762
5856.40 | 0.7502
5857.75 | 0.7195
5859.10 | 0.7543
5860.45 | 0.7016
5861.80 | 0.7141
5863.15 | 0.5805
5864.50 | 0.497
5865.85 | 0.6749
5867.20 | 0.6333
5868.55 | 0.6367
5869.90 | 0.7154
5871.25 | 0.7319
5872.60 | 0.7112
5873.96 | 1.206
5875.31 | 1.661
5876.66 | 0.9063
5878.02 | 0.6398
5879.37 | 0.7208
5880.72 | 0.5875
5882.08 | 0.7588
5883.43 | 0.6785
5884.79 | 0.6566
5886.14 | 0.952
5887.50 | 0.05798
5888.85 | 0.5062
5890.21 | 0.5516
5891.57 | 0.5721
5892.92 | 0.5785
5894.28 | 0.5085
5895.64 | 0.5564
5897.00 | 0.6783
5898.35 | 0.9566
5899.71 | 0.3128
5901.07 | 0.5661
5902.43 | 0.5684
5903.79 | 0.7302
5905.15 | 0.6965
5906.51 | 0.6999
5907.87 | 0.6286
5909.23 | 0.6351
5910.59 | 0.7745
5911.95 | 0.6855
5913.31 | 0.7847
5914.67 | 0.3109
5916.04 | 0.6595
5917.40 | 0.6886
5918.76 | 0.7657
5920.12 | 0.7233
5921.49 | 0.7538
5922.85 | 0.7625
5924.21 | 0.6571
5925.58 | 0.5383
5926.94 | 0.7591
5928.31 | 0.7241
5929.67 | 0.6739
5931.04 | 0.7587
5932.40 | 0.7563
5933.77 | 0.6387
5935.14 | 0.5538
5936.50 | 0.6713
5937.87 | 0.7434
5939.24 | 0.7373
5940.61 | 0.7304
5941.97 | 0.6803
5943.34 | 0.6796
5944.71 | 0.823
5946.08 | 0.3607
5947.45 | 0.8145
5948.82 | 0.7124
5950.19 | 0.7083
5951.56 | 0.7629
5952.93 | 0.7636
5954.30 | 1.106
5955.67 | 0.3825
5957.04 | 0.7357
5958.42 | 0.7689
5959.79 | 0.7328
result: 5.3 angstrom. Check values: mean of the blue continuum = 0.773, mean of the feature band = 0.62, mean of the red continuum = 0.688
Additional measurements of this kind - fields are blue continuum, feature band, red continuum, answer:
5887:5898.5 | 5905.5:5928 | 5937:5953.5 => -2.2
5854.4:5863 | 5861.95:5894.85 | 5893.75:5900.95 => -2.1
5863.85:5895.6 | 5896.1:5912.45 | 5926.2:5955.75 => 1.0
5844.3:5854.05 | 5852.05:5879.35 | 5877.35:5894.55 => -3.8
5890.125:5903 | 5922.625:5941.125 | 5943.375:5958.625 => -0.5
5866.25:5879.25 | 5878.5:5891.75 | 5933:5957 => 3.6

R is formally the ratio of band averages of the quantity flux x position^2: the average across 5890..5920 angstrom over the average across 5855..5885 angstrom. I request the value 0.85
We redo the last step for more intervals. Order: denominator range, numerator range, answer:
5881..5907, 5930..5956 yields 1.18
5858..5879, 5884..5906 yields 0.76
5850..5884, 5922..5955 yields 0.97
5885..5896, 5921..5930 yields 1.30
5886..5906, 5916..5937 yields 1.21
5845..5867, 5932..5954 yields 1.04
